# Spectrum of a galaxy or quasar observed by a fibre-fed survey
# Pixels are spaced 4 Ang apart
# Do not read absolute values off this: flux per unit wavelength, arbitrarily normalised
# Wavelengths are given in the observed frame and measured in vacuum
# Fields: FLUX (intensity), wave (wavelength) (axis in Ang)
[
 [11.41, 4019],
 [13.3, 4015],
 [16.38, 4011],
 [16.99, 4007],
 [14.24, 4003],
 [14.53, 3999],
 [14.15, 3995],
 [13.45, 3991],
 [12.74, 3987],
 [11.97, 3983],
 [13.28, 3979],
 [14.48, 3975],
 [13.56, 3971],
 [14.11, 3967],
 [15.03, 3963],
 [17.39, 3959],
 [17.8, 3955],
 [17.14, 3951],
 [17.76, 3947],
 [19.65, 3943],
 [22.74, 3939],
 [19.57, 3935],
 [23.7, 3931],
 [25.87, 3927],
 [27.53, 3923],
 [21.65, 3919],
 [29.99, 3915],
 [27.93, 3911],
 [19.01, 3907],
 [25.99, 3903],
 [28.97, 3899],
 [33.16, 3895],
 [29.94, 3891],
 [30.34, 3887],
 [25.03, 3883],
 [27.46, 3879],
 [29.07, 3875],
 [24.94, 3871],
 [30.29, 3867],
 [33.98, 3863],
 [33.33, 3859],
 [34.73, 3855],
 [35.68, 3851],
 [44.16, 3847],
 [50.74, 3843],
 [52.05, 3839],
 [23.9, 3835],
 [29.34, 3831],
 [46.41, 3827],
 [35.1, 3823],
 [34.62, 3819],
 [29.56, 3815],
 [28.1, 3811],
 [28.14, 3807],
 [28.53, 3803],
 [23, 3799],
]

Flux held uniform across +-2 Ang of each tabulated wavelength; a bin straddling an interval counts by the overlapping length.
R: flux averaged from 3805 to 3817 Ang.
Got 28.6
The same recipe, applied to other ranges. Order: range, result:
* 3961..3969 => 14.6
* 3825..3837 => 33.2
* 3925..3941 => 23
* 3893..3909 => 26.8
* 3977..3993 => 12.9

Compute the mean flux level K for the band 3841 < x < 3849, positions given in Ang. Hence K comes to 47.5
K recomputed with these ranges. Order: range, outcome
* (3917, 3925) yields 24.6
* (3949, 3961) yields 17.4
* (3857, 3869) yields 32.5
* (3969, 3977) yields 14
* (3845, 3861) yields 37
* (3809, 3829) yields 34.8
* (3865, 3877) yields 28.1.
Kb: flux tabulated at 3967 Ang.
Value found 14.11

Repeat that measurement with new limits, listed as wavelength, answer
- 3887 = 30.34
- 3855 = 34.73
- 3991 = 13.45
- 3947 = 17.76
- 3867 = 30.29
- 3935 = 19.57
